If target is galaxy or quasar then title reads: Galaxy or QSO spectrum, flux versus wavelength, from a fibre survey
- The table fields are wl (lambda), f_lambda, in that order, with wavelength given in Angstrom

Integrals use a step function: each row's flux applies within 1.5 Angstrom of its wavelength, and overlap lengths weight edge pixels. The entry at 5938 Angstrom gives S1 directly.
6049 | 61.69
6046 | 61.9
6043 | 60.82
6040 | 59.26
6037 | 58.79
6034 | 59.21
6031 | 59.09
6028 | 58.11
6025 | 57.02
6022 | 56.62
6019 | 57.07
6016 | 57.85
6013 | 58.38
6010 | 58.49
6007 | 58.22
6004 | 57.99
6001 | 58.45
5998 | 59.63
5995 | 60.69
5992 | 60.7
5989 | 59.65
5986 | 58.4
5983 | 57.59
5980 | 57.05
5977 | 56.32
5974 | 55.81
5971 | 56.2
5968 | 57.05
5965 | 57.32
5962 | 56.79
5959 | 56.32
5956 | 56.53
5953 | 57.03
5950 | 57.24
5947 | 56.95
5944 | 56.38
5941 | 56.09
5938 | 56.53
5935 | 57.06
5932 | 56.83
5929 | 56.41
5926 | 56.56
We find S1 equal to 56.53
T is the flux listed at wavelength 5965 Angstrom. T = 57.32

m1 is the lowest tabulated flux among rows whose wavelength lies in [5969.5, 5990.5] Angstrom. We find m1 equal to 55.81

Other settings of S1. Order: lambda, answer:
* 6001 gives 58.45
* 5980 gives 57.05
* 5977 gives 56.32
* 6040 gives 59.26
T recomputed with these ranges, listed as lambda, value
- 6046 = 61.9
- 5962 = 56.79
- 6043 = 60.82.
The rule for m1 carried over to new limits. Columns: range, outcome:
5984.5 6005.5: 57.99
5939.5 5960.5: 56.09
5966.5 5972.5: 56.2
